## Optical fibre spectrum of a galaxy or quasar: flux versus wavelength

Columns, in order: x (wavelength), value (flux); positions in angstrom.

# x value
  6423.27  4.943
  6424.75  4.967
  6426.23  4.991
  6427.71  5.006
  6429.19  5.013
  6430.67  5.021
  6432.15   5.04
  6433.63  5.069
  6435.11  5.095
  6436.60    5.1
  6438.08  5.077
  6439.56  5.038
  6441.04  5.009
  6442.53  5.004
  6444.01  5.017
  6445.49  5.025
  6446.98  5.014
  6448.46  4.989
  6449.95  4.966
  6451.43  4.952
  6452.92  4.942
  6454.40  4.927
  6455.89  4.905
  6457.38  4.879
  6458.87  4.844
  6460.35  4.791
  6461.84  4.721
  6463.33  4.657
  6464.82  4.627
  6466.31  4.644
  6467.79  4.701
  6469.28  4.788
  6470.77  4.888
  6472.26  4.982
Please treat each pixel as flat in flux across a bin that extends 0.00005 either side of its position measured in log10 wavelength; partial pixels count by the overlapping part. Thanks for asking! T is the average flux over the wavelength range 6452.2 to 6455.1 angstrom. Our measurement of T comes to 4.94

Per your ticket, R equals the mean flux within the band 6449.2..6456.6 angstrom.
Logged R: 4.94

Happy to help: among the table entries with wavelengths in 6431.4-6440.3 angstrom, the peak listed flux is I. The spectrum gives 5.1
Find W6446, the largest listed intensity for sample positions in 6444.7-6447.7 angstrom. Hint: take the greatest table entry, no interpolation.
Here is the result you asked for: 5.025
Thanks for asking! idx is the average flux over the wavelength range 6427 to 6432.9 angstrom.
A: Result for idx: 5.02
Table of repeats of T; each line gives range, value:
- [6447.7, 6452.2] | 4.97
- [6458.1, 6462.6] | 4.79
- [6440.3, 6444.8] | 5.01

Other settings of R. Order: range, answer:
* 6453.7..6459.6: 4.88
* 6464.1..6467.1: 4.65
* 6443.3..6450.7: 5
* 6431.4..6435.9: 5.06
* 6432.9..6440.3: 5.08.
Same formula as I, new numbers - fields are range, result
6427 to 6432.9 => 5.04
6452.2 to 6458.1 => 4.942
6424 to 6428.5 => 5.006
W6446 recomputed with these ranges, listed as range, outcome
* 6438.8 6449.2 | 5.038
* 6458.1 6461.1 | 4.844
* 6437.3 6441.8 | 5.077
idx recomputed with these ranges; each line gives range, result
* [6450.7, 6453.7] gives 4.95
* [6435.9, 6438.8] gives 5.09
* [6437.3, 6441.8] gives 5.04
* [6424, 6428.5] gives 4.99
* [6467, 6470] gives 4.76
